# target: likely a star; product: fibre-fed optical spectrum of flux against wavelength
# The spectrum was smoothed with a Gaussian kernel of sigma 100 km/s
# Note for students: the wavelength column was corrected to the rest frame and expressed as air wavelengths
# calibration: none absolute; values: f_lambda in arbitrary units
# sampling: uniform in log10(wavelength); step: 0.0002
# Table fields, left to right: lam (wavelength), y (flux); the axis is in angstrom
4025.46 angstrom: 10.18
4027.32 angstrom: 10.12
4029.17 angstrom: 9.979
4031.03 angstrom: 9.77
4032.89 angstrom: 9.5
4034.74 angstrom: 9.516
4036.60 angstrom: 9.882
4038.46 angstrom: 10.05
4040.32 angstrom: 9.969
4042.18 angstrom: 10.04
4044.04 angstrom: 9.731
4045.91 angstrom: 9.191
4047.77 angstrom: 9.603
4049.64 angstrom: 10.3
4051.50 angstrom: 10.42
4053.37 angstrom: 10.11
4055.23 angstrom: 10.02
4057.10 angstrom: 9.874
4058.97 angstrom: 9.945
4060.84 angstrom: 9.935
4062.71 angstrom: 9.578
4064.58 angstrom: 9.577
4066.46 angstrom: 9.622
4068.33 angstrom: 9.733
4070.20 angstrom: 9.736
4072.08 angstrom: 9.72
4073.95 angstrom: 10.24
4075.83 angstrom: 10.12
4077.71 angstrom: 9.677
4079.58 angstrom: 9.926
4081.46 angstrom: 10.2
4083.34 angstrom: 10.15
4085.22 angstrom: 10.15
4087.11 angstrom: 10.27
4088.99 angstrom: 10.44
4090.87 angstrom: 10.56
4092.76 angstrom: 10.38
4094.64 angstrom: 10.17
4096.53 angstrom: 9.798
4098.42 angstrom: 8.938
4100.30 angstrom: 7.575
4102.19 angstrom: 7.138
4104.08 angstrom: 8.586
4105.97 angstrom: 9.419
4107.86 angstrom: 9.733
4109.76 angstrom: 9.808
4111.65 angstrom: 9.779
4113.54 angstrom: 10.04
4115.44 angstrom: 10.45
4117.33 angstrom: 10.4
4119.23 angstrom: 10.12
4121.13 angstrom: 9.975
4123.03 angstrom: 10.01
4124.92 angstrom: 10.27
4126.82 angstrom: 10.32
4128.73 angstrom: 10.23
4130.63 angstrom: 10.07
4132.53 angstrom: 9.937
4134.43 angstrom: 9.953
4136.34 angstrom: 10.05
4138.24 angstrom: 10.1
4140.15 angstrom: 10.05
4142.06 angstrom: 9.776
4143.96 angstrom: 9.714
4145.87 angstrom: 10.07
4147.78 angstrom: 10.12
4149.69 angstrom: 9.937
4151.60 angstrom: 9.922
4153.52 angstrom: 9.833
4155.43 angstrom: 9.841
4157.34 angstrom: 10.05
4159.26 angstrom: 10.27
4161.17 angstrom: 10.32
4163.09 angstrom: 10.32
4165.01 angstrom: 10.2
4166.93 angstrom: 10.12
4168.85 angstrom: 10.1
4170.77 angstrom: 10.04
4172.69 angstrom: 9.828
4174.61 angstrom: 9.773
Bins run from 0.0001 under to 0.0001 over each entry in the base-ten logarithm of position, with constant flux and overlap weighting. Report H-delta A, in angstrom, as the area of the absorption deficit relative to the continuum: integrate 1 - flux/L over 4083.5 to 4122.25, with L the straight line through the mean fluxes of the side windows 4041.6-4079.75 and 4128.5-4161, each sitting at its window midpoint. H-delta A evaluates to 0.91 angstrom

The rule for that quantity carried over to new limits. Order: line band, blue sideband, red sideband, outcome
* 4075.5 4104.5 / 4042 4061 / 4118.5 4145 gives 1.0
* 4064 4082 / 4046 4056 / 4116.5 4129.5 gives 0.4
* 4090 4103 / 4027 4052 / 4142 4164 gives 0.9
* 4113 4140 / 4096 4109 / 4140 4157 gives -2.3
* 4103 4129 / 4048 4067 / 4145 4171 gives 0.3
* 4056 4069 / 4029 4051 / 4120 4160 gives 0.1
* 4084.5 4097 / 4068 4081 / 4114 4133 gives -0.3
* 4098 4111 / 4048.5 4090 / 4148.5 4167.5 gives 1.6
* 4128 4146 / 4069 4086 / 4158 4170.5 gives 0.3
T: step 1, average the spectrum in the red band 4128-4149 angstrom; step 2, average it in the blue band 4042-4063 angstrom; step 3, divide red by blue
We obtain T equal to 1.0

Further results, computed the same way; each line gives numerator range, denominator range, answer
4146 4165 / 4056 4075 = 1.03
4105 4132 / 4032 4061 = 1.02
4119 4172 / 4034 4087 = 1.02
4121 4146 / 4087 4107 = 1.07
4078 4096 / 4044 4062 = 1.03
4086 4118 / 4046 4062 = 0.96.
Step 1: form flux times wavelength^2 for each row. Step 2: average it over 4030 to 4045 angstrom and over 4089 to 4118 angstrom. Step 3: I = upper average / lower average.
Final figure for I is 1.0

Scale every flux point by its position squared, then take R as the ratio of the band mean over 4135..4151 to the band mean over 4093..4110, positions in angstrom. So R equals 1.13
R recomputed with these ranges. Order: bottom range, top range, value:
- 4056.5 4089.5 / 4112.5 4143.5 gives 1.04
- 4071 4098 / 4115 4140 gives 1.02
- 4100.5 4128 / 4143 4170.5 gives 1.06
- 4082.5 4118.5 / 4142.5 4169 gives 1.07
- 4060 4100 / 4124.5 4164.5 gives 1.05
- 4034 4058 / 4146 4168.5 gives 1.07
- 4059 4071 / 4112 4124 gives 1.07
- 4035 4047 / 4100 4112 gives 0.94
